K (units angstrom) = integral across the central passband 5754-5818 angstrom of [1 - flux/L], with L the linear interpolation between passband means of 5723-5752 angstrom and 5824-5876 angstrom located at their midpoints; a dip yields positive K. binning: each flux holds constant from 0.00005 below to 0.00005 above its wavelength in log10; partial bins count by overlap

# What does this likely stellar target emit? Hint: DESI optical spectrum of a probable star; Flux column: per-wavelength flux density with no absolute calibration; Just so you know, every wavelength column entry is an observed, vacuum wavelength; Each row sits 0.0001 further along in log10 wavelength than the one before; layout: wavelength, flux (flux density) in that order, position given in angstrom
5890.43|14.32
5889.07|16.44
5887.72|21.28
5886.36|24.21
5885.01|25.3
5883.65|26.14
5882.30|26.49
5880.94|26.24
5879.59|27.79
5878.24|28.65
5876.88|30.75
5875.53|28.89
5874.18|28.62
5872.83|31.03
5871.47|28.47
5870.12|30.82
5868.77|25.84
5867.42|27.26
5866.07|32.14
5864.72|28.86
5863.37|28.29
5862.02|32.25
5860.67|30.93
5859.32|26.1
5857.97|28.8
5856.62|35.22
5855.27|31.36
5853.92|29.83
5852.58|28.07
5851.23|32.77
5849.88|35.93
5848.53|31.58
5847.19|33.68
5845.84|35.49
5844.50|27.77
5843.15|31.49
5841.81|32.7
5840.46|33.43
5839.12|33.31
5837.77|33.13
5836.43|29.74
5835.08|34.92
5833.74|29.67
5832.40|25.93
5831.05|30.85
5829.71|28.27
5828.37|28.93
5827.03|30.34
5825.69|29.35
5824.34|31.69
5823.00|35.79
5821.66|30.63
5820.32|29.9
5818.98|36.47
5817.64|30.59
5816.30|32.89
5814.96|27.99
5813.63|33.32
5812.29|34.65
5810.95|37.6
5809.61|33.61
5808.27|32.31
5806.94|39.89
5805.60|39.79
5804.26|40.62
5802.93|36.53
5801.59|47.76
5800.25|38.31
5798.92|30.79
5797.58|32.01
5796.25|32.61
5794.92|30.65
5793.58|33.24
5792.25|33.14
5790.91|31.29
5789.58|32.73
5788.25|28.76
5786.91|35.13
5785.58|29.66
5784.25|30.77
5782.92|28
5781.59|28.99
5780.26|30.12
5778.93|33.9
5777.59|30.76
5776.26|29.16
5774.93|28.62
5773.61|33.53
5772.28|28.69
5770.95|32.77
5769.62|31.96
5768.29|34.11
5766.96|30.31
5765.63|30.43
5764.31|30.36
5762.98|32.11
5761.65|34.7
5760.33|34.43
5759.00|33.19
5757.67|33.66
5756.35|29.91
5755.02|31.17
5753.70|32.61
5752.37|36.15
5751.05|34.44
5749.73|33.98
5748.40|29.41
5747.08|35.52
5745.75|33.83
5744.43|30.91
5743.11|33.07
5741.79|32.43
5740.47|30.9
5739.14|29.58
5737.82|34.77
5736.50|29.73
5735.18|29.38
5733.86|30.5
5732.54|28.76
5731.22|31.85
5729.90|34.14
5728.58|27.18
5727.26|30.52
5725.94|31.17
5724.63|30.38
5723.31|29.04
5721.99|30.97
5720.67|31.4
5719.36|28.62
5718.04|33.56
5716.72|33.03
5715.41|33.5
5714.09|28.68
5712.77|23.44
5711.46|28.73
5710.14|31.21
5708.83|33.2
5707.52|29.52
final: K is -3.6 angstrom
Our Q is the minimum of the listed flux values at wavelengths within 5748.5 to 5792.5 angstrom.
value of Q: 28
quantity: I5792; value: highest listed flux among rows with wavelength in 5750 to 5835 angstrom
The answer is 47.76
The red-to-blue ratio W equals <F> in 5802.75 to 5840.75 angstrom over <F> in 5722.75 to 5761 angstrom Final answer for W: 1.0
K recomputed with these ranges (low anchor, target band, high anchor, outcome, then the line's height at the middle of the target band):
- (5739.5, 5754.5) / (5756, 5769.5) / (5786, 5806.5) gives 0.48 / 33.6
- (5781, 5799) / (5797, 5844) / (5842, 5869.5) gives -3.37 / 31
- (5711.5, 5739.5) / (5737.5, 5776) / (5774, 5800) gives -1.78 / 30.8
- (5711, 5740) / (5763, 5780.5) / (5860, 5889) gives -0.93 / 29.6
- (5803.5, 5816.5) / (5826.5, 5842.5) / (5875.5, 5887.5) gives 0.73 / 32.5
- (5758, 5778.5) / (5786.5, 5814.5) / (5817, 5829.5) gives -3.03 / 31.5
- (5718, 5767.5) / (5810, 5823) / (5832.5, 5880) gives -0.76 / 31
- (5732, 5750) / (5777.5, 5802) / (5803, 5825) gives 0.71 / 33.4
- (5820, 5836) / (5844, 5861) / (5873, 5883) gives -1.11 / 29.5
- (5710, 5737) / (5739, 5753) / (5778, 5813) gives -0.65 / 31.4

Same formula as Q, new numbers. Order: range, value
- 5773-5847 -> 25.93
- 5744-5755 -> 29.41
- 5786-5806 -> 28.76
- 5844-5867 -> 26.1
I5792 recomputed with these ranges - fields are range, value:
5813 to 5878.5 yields 36.47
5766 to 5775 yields 34.11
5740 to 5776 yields 36.15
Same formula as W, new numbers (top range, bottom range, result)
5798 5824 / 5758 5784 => 1.12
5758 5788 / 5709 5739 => 1.03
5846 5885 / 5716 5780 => 0.94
